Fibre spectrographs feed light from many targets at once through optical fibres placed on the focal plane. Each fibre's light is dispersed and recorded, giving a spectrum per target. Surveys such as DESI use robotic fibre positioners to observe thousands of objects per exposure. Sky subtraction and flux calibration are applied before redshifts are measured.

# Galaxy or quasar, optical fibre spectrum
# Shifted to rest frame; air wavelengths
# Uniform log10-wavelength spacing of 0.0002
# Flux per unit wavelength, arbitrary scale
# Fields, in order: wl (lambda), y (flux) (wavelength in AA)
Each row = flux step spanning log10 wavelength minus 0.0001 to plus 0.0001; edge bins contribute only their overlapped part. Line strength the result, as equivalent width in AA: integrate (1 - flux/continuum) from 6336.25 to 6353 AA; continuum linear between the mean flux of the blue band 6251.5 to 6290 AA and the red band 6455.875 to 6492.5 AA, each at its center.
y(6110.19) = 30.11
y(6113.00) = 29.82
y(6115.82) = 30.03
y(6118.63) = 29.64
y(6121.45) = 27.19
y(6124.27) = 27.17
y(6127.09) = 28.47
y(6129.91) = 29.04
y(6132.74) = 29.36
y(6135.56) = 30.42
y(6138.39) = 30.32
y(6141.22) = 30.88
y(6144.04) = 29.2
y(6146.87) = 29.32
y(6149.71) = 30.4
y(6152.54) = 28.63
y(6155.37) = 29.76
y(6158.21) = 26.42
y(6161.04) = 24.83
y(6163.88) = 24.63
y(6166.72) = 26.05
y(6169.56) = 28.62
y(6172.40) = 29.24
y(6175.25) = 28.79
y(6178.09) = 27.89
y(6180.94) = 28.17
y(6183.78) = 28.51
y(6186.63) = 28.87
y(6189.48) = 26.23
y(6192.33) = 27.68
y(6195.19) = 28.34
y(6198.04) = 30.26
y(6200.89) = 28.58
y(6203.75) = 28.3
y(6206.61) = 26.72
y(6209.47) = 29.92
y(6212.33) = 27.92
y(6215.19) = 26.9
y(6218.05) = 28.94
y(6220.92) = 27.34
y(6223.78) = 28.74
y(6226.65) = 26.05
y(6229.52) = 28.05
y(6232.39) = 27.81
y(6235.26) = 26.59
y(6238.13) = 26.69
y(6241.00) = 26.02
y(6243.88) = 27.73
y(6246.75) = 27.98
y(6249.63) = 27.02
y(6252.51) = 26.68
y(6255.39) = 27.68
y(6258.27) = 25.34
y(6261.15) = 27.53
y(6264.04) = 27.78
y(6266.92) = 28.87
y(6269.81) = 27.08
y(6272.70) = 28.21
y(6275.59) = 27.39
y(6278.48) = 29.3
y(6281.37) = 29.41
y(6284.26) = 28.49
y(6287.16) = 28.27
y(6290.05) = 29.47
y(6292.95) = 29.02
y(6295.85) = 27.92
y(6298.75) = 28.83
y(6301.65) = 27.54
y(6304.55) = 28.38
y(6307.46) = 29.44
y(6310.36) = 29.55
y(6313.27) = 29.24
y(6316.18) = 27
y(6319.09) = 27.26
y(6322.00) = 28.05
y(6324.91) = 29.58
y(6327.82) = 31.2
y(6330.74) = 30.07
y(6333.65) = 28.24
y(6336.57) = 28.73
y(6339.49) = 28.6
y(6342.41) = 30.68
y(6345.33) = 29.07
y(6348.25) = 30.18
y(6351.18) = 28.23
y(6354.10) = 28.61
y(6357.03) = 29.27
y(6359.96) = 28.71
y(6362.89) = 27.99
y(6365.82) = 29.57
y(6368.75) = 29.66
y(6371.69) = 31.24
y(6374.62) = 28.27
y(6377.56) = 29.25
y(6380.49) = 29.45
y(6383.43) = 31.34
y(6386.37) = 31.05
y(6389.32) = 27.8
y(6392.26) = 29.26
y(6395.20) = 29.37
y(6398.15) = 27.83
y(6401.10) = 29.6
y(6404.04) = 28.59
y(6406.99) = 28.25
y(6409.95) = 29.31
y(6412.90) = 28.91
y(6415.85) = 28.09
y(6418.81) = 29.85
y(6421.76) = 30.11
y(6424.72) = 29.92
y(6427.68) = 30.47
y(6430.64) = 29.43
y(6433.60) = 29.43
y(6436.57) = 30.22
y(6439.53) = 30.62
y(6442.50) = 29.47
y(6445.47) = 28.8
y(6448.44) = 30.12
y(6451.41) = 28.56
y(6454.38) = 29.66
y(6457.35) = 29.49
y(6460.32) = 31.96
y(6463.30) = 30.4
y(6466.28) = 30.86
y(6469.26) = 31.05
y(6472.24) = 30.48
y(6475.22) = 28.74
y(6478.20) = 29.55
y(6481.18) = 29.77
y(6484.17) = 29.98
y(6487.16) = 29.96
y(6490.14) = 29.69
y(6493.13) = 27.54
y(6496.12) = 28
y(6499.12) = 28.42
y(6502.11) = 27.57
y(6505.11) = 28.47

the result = -0.3 AA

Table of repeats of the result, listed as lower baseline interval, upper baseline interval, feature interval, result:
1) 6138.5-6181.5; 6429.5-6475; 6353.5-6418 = 0.9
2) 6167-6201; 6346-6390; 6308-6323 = 0.4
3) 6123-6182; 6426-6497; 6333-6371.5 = 0.2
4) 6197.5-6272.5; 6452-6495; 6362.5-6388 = -0.8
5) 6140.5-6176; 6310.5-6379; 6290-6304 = 0.2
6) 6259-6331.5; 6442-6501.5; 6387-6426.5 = 0.2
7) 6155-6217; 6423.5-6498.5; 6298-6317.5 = 0.1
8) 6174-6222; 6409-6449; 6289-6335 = 0.2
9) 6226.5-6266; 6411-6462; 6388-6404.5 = 0.2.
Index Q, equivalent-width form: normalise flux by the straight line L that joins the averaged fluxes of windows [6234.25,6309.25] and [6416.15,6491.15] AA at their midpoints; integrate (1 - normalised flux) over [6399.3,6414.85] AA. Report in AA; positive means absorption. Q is 0.3 AA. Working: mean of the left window 27.9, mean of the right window 29.9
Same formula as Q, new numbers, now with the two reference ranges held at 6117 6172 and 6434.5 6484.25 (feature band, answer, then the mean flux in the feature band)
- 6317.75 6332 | 0.0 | 29.2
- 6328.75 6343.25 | 0.1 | 29.3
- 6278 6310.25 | 0.5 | 28.8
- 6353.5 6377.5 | 0.3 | 29.2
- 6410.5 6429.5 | 0.2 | 29.6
